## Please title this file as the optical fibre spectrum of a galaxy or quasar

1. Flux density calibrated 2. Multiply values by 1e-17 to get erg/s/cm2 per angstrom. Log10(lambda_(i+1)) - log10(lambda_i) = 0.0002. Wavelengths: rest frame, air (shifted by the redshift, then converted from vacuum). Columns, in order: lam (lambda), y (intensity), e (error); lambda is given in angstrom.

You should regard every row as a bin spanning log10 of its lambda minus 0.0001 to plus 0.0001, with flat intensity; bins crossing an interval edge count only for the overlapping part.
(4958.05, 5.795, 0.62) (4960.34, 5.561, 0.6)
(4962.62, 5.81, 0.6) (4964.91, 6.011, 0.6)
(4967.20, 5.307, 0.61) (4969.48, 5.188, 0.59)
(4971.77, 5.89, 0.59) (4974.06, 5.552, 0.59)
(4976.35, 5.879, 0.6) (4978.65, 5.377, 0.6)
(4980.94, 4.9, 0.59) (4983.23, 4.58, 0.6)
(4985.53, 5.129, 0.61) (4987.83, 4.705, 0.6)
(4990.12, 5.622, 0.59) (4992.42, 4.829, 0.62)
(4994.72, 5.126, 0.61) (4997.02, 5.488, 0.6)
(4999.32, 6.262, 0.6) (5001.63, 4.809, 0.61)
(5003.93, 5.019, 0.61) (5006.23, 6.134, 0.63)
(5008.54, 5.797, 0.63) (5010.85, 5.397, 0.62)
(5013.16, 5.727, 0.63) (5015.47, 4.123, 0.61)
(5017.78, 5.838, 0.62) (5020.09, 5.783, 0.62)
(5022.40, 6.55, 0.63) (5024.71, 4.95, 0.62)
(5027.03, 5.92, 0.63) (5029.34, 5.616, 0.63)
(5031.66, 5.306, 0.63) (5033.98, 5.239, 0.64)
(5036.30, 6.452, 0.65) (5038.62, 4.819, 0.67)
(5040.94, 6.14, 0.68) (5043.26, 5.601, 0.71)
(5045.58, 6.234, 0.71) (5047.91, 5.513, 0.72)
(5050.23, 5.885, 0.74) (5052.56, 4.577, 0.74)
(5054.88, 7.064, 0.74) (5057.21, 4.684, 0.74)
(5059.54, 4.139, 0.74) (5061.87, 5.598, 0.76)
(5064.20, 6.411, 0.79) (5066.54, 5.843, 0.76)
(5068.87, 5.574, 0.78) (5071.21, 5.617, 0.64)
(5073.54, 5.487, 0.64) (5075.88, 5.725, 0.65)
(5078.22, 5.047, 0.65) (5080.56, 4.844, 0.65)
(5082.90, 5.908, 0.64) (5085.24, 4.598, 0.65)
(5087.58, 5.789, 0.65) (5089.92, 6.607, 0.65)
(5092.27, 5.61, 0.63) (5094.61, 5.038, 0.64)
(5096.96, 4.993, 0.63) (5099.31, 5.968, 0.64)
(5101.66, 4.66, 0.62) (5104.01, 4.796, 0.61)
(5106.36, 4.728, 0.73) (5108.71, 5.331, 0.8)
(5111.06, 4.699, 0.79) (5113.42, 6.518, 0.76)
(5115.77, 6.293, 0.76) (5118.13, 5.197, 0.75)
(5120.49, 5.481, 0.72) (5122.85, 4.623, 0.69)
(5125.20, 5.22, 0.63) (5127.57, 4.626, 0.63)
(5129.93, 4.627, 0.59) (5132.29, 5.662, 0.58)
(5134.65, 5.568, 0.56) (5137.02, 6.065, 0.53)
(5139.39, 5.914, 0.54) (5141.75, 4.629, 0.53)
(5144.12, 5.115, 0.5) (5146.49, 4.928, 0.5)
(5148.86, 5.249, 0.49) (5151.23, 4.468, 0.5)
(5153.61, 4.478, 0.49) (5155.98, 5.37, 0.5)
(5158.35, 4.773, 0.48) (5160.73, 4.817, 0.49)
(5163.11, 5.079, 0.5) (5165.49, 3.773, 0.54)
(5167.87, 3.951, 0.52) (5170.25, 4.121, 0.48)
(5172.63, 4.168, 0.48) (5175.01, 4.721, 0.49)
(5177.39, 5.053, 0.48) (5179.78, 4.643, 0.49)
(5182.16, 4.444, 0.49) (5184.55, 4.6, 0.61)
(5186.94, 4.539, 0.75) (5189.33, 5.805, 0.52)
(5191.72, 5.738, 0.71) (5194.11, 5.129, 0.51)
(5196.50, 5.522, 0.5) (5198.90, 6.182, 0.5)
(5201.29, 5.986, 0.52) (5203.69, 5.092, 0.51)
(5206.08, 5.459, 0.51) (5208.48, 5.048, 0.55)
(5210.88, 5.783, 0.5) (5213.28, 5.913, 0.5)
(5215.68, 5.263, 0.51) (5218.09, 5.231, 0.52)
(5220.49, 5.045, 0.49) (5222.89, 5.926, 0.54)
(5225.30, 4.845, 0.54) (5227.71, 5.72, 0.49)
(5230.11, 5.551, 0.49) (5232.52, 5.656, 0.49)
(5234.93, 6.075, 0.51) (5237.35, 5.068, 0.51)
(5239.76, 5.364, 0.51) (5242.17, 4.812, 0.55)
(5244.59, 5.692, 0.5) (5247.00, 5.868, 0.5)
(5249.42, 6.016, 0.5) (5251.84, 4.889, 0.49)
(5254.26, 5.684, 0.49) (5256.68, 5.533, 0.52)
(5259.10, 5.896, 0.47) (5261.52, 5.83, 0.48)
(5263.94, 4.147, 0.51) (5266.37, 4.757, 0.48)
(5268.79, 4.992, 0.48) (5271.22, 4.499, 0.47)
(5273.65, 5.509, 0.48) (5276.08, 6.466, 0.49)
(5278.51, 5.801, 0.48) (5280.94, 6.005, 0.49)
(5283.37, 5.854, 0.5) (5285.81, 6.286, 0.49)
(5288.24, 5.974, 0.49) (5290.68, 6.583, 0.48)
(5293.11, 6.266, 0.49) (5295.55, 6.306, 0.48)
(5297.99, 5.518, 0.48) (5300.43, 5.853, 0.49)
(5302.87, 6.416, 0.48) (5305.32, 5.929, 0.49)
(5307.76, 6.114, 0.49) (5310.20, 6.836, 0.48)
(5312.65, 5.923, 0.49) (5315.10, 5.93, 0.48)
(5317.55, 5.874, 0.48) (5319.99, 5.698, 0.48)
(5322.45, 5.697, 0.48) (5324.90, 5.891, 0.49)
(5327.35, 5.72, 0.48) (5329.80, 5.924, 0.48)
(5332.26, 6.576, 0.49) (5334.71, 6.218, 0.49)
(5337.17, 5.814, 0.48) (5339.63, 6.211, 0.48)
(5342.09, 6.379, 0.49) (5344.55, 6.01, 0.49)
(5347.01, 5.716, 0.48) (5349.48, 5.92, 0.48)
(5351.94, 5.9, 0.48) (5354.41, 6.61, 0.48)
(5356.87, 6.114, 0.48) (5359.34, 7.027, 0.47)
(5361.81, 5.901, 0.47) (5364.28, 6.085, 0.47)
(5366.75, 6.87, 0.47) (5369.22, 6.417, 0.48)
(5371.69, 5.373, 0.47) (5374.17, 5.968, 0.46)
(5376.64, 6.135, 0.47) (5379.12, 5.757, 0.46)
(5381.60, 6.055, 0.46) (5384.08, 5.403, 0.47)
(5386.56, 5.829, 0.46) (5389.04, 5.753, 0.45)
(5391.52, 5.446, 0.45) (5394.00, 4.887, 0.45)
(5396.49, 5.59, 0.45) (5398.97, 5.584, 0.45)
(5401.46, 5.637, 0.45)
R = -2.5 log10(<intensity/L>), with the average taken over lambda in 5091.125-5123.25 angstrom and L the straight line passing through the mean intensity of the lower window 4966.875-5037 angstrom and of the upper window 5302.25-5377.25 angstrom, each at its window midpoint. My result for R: 0.068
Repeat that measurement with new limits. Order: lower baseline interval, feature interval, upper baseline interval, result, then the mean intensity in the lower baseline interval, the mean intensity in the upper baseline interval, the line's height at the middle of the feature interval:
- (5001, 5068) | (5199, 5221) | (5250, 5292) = 0.02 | 5.56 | 5.58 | 5.58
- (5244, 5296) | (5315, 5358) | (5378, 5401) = -0.07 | 5.67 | 5.59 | 5.62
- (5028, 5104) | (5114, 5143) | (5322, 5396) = 0.05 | 5.51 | 5.99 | 5.61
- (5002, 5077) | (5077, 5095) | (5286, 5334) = 0.04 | 5.58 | 6.06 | 5.66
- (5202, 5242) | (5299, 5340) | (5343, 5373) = -0.01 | 5.43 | 6.16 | 5.96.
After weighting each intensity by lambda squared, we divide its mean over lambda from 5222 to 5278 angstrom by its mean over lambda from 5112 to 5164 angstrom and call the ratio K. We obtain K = 1.09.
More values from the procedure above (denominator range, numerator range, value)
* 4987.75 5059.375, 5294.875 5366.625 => 1.24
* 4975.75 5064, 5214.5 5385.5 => 1.19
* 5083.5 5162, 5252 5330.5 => 1.18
